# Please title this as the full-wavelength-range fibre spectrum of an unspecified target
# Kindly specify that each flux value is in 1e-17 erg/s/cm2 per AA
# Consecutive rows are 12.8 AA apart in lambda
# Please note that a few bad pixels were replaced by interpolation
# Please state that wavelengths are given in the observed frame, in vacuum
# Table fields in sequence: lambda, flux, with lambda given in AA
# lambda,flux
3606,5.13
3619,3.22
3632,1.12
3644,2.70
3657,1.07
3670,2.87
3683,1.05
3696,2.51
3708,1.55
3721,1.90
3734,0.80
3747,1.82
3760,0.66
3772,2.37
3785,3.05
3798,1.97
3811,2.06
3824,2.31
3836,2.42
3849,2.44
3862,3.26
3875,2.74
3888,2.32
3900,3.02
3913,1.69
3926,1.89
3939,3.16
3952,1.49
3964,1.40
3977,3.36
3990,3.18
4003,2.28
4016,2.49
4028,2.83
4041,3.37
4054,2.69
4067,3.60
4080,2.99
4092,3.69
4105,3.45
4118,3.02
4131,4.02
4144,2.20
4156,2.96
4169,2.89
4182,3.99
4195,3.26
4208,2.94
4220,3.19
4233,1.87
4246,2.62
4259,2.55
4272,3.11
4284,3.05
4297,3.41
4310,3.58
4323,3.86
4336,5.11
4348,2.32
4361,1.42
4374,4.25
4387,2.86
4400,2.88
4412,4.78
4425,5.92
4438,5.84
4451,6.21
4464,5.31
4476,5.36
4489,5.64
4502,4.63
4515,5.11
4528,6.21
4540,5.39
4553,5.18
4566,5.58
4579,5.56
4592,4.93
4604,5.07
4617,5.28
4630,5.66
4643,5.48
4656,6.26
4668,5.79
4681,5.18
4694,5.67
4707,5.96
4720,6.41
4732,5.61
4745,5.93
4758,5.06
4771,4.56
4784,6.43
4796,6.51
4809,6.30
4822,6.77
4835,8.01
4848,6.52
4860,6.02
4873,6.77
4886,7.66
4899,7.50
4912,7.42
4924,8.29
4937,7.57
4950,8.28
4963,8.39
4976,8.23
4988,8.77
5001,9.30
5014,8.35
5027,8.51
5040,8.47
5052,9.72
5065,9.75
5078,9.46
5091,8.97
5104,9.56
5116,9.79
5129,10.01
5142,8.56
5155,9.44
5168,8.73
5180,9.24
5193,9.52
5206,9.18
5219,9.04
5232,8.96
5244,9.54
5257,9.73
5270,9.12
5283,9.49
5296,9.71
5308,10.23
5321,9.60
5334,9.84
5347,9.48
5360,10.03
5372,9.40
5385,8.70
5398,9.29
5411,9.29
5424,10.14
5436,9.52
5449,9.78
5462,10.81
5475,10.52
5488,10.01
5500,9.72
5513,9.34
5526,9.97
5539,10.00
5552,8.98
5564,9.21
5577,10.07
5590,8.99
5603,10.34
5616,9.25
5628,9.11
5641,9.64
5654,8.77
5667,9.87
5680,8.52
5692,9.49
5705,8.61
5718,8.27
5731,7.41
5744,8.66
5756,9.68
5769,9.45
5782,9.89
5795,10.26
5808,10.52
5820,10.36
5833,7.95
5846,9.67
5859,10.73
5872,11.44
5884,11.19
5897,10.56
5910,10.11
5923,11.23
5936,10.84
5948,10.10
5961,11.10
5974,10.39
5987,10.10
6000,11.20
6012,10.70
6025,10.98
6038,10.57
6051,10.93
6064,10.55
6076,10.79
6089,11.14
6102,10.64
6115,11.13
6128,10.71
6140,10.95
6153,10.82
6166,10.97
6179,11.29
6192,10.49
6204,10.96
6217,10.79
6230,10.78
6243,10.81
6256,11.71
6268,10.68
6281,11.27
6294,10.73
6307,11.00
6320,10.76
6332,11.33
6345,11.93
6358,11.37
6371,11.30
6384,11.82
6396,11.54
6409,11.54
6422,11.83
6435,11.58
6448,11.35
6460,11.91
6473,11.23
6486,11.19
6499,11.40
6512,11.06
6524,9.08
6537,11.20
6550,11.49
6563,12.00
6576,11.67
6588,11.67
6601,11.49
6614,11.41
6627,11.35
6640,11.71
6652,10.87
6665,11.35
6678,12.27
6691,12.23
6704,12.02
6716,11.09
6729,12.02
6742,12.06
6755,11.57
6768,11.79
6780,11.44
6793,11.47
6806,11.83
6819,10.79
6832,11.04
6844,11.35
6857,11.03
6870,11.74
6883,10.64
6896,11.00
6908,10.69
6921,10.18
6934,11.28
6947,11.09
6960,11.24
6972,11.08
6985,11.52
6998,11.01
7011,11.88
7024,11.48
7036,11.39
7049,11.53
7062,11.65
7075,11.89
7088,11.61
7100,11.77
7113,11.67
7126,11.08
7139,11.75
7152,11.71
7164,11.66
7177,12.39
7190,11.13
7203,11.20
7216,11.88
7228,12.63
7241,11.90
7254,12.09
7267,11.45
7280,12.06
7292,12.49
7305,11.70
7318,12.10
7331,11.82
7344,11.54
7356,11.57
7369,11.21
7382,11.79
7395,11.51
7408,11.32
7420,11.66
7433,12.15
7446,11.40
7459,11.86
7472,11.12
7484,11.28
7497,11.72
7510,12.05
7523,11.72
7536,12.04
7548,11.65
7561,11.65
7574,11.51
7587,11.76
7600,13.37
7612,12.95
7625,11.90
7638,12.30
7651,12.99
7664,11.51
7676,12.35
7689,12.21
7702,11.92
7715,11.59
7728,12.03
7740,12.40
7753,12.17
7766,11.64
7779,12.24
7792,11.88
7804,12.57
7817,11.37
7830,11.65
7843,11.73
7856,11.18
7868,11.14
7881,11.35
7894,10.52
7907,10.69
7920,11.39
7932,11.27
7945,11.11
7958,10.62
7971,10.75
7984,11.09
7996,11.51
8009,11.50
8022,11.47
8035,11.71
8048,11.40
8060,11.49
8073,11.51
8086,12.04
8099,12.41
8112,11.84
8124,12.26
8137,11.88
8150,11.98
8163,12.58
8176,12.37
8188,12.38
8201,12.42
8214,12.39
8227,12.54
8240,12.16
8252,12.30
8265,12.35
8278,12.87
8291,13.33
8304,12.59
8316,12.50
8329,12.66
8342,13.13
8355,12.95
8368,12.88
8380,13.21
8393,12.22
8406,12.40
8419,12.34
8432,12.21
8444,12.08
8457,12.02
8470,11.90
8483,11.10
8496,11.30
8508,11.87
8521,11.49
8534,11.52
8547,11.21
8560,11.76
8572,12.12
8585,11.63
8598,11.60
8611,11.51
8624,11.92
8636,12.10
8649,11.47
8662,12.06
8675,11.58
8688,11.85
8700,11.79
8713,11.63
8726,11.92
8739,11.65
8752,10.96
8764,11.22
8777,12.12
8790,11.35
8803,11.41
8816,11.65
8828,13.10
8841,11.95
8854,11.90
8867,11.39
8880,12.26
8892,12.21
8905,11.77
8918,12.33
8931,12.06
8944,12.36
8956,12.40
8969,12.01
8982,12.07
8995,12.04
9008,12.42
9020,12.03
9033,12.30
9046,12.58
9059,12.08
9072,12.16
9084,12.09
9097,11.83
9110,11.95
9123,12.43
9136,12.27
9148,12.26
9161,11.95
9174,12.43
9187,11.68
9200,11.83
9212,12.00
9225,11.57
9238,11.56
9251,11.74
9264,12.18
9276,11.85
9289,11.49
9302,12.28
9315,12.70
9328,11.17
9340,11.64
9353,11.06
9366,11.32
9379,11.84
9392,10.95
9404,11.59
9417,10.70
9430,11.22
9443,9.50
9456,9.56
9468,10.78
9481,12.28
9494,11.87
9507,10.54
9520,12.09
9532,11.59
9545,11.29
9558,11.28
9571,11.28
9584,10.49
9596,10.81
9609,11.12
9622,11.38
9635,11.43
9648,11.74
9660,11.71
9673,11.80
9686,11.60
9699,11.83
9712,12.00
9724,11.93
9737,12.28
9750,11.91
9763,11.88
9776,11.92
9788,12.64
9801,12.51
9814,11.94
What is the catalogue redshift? 0.107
